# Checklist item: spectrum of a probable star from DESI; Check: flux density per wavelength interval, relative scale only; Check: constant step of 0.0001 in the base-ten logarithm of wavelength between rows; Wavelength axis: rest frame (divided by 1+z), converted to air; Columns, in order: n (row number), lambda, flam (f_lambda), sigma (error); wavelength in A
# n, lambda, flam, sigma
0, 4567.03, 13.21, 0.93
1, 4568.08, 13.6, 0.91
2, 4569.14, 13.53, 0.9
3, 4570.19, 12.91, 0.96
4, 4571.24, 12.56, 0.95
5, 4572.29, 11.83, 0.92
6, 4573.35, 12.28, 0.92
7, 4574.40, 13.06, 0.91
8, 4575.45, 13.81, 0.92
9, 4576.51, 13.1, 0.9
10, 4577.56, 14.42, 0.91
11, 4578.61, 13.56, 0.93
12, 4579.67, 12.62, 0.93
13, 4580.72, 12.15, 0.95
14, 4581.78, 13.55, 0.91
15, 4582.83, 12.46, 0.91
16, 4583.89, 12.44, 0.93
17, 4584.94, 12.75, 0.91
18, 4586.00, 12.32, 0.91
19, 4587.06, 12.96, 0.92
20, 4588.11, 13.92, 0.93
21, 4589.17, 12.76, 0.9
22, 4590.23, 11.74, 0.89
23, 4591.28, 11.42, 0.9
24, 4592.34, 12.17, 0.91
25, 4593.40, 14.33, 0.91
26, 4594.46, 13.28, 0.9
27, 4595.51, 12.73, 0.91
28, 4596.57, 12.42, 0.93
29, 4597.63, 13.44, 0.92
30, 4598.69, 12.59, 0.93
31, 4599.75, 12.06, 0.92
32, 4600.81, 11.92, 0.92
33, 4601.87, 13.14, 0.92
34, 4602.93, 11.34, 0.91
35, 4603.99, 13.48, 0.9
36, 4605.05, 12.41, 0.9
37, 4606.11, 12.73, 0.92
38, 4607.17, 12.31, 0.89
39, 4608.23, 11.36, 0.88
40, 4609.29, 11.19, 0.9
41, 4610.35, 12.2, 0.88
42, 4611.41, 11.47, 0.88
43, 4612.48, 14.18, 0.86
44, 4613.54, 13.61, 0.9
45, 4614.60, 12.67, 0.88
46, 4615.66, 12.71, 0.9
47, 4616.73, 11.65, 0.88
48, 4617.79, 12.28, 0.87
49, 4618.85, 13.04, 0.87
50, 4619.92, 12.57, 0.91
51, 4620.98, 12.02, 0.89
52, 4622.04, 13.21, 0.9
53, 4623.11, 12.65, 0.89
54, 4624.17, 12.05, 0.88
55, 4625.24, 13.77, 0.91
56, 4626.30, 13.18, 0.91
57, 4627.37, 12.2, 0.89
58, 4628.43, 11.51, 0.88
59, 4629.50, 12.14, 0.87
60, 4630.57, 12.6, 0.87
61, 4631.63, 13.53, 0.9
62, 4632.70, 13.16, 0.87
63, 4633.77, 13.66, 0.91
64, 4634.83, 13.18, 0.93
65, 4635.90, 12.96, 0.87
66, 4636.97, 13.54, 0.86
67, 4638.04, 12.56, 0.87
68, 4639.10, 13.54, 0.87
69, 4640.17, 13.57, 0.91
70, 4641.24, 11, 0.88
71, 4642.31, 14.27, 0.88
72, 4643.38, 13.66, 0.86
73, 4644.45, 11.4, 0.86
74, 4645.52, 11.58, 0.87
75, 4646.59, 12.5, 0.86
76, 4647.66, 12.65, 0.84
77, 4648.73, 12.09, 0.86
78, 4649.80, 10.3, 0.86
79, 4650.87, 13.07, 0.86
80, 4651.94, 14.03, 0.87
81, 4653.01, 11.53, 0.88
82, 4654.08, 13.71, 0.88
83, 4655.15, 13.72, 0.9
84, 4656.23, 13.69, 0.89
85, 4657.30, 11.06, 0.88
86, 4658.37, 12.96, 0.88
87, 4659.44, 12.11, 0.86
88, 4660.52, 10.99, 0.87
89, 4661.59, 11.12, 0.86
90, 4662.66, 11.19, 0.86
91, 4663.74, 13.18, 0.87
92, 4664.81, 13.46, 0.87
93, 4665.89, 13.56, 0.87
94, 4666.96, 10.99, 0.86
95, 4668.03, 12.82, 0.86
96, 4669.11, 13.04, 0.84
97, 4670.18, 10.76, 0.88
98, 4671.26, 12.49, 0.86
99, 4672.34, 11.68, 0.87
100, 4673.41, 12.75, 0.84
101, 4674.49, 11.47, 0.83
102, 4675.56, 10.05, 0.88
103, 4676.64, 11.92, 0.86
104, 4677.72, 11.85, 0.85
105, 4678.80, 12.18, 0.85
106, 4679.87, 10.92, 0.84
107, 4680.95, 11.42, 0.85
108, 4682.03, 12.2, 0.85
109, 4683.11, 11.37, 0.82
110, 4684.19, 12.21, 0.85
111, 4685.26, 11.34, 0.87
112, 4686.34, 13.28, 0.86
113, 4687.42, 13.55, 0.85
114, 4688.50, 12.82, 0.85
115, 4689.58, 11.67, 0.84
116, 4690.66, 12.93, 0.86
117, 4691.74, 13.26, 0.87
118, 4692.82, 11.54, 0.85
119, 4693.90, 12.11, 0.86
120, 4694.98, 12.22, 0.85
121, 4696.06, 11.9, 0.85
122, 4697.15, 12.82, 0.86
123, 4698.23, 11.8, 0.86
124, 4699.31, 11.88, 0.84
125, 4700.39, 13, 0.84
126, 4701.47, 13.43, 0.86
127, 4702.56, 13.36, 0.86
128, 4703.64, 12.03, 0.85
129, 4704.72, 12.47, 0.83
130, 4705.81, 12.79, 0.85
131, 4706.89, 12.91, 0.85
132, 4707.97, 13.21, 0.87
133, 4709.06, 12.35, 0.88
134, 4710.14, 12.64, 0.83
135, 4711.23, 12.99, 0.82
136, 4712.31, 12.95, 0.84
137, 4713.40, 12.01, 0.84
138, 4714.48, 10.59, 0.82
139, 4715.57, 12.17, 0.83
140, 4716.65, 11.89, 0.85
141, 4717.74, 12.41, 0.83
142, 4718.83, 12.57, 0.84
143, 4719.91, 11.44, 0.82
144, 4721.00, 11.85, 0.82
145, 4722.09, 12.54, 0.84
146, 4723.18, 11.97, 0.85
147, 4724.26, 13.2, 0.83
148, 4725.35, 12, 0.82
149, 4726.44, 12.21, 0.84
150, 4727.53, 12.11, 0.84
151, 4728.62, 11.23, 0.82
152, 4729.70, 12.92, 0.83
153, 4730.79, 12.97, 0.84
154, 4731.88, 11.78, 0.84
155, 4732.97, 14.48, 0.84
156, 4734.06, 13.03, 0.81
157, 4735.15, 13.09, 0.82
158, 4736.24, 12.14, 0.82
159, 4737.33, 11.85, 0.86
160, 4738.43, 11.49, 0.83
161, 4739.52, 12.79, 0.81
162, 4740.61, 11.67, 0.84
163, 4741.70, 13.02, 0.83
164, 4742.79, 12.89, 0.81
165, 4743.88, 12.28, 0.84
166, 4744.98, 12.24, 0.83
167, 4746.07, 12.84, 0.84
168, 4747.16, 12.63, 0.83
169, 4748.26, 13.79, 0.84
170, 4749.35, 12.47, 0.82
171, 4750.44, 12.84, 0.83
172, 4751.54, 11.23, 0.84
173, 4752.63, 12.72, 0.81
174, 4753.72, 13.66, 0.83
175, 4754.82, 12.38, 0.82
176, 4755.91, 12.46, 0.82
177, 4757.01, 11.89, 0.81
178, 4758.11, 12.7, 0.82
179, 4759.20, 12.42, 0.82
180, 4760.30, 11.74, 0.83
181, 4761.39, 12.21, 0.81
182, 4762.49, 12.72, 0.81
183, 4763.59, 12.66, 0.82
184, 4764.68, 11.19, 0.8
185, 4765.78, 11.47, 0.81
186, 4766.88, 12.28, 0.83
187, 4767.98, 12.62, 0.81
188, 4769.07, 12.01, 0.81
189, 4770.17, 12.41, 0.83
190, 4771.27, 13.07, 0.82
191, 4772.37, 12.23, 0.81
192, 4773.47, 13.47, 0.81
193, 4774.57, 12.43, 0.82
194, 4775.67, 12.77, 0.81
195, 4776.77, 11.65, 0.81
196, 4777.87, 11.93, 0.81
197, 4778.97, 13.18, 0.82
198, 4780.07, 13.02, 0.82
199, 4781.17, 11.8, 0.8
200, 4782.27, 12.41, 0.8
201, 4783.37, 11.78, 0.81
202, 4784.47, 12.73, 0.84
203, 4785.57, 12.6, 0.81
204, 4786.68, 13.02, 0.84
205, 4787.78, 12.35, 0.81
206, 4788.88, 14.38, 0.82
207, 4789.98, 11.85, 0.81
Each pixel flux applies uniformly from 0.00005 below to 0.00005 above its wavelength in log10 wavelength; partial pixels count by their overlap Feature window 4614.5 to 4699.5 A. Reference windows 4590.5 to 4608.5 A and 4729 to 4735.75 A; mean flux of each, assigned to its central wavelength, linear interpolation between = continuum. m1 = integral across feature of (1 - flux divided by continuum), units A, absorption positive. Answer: 2.3 A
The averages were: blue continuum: 12.5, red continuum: 13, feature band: 12.4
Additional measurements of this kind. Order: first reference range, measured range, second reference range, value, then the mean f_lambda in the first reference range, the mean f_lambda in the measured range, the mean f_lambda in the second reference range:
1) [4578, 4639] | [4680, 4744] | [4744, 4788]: 0.7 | 12.7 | 12.4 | 12.4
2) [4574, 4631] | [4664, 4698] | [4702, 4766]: 1.0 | 12.7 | 12.2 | 12.4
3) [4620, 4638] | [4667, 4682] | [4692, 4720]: 0.9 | 12.8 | 11.8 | 12.4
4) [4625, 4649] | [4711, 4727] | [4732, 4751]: 0.6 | 12.8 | 12.2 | 12.7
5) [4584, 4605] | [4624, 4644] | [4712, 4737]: -0.6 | 12.7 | 13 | 12.3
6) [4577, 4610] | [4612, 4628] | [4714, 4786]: -0.2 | 12.6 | 12.8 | 12.4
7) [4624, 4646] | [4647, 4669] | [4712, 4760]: 0.5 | 12.8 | 12.4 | 12.4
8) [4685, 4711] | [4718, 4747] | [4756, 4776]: 0.1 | 12.6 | 12.4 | 12.3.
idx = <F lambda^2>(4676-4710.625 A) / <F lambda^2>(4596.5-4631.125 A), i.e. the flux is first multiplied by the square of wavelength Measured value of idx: 1.02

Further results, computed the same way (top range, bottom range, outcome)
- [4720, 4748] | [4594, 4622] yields 1.05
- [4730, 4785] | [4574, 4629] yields 1.05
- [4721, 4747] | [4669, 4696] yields 1.06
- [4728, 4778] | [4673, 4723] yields 1.04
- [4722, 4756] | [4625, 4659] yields 1.02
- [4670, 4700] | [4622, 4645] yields 0.96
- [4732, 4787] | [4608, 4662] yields 1.05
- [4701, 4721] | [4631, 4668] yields 1.01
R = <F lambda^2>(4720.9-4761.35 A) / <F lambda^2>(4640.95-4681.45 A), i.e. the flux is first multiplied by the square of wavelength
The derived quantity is 1.06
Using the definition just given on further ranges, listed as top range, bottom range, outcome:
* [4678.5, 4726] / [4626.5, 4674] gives 1.01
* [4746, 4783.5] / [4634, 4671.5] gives 1.04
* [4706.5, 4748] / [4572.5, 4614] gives 1.04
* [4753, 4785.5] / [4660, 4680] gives 1.08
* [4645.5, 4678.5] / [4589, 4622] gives 1.00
